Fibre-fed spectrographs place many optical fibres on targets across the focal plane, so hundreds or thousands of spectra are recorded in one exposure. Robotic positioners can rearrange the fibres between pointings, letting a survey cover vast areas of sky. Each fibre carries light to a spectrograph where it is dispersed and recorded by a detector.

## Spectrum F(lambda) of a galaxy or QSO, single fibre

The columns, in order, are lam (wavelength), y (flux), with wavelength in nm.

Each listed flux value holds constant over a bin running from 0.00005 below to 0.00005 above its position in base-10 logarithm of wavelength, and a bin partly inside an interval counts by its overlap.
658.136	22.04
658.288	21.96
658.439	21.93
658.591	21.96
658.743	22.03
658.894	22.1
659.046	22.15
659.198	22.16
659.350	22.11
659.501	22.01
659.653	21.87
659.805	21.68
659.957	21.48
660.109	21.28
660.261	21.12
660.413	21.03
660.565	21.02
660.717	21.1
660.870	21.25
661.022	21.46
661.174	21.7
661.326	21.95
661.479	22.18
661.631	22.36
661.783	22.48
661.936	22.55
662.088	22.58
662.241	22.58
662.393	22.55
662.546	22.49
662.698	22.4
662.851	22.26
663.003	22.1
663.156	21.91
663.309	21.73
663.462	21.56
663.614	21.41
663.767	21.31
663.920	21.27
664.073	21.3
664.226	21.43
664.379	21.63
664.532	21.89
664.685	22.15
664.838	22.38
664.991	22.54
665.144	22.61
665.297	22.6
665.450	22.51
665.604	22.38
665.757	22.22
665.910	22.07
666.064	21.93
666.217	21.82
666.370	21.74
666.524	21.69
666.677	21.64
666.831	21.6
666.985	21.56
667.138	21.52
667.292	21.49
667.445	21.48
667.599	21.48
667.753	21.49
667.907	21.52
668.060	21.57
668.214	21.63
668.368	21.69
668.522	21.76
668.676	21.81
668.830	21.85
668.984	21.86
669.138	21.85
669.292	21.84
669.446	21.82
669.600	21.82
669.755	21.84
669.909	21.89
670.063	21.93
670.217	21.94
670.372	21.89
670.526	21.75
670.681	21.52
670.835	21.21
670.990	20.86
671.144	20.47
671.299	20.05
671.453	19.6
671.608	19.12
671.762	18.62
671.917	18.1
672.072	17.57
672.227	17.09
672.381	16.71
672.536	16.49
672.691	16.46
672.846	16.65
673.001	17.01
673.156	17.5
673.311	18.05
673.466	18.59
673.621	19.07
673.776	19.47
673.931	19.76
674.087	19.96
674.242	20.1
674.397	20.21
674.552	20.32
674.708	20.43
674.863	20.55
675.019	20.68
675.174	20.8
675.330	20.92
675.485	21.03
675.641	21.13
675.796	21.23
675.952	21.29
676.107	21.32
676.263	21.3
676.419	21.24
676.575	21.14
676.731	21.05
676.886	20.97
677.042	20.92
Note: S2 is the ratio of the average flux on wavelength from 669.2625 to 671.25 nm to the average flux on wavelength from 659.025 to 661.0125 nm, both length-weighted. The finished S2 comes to 1.0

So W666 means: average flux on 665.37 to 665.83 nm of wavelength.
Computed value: 22.4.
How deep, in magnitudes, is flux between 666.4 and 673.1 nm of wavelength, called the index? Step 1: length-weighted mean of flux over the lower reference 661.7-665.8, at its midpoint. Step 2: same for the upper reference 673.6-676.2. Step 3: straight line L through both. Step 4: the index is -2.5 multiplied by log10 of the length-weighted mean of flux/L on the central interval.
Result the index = 0.04 mag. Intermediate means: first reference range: 22.1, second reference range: 20.5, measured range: 20.5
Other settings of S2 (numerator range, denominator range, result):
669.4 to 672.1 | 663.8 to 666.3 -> 0.94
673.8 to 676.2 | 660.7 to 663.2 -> 0.93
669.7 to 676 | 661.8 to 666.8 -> 0.90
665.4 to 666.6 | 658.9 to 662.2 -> 1.01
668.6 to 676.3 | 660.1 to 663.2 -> 0.92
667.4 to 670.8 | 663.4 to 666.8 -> 0.99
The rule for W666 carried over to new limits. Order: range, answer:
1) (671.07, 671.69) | 19.8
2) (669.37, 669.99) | 21.8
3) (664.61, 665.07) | 22.4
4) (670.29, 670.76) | 21.7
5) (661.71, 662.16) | 22.5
